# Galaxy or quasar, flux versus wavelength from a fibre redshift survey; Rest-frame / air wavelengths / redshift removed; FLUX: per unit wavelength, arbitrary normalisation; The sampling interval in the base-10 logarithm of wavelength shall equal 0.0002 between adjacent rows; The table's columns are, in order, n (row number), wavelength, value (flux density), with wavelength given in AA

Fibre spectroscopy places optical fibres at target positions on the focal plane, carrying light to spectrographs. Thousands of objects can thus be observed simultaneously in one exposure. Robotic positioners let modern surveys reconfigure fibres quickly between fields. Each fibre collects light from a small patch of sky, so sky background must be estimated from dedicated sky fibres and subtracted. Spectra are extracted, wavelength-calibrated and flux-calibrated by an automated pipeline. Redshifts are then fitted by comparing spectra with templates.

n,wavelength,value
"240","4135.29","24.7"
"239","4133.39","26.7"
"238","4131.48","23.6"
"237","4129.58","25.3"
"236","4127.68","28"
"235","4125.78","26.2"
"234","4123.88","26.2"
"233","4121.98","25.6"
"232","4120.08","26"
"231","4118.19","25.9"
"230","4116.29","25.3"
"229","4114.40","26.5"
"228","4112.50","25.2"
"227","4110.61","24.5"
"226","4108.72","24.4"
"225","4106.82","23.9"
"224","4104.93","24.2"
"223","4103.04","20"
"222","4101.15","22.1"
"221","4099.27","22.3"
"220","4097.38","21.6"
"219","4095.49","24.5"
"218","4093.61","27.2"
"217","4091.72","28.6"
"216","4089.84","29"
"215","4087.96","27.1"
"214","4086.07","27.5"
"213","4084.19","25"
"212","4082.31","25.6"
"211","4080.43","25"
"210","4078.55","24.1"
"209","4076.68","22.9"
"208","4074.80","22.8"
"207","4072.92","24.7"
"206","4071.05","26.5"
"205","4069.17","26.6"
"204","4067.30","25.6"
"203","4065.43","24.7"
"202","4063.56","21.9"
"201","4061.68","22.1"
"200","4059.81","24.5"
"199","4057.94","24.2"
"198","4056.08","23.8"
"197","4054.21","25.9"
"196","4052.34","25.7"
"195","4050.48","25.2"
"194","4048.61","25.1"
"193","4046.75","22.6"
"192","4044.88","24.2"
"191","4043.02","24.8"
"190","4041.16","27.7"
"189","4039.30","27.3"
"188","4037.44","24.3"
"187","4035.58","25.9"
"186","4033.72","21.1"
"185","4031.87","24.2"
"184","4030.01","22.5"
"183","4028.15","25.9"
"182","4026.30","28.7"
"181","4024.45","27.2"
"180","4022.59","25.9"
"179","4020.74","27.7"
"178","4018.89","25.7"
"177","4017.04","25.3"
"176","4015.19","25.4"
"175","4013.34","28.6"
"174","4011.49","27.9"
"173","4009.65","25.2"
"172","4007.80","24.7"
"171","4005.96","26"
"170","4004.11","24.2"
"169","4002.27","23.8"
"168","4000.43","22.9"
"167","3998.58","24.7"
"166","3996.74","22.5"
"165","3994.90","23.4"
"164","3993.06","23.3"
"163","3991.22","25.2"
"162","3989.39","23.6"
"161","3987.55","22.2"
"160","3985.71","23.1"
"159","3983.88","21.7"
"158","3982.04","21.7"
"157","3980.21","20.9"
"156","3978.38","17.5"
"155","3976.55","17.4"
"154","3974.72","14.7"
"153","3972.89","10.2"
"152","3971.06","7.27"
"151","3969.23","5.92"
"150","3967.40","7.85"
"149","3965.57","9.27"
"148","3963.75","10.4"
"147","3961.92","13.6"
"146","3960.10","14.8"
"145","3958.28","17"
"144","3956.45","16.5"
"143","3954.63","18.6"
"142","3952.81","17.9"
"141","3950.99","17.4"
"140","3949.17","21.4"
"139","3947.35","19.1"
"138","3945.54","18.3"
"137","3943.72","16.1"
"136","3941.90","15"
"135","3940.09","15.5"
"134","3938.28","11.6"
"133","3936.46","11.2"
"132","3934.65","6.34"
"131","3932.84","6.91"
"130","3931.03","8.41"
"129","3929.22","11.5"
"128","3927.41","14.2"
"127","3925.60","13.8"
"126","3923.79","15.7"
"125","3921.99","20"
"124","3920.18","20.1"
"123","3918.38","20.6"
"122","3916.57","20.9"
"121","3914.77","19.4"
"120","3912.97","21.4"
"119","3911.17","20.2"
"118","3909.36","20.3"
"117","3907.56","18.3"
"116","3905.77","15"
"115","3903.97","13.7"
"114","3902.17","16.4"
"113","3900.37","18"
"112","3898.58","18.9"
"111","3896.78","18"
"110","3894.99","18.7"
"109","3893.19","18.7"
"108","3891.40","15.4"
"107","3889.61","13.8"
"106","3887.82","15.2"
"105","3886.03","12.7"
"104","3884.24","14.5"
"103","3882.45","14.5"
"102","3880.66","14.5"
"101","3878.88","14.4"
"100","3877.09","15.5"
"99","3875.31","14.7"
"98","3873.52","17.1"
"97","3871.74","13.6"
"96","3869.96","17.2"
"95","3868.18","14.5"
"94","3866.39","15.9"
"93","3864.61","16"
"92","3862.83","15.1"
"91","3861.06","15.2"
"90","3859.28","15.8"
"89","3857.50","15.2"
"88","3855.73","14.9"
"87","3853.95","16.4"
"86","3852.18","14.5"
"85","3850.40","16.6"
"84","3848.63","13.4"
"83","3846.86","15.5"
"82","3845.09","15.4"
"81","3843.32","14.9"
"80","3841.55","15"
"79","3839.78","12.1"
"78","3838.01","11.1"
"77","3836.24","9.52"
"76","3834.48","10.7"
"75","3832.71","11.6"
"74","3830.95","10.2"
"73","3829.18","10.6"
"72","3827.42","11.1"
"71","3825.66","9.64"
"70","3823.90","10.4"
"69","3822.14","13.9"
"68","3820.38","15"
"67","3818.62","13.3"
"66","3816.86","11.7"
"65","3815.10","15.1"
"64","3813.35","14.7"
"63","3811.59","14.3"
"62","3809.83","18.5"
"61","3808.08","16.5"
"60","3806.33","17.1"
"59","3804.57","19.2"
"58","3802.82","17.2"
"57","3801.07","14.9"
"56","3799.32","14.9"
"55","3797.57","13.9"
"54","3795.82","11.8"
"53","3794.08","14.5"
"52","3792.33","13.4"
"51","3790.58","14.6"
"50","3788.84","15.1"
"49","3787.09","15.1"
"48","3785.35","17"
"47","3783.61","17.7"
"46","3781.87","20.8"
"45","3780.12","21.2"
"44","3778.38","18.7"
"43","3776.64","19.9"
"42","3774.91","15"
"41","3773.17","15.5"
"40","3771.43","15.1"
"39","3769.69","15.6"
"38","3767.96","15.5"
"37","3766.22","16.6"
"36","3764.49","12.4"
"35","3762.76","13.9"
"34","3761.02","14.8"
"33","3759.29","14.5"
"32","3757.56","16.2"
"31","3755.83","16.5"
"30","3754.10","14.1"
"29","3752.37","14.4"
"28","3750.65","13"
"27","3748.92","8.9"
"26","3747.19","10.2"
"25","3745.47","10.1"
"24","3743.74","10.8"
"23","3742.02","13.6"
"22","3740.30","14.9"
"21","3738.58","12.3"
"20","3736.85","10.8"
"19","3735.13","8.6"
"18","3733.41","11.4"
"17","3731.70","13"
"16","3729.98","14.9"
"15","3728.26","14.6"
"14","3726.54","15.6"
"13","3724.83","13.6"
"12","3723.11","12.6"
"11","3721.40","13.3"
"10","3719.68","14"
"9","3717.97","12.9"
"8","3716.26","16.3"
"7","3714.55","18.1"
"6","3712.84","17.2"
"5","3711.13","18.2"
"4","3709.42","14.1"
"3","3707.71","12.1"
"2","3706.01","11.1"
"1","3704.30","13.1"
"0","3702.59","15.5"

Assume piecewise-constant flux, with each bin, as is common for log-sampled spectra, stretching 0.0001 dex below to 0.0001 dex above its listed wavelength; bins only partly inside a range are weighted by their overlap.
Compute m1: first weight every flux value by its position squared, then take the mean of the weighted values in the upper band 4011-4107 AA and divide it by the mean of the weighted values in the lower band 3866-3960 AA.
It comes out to 1.7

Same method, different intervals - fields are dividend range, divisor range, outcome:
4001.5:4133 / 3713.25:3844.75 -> 2.06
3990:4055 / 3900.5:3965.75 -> 1.66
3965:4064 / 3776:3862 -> 1.71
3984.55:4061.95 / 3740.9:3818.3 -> 1.87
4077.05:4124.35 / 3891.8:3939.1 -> 1.71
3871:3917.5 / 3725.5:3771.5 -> 1.35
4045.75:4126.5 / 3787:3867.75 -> 2.00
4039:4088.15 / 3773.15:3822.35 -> 1.79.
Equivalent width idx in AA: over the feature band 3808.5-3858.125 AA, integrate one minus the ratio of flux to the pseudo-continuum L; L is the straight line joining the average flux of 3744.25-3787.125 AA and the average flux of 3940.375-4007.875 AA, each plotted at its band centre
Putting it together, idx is 8.7 AA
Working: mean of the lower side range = 15.3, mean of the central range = 13.4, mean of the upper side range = 18.3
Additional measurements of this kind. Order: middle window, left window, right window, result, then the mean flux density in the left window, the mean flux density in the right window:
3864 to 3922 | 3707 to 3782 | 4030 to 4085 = 7.20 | 14.4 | 24.6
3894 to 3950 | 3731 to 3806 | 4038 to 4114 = 9.56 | 14.6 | 24.8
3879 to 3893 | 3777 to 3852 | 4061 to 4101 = 2.20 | 14.5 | 25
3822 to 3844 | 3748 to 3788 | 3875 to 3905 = 5.96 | 15.8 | 15.8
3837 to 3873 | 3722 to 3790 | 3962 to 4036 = 5.00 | 14.5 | 21.4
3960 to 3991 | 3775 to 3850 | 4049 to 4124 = 7.64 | 14.6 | 24.8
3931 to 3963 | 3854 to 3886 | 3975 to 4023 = 8.57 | 15.2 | 23.7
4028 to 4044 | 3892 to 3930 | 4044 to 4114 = -1.34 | 17.8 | 24.6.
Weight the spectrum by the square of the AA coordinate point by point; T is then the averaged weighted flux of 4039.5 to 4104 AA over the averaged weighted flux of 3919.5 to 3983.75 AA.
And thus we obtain 1.8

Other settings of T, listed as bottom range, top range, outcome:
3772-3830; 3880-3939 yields 1.09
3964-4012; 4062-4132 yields 1.34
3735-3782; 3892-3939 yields 1.21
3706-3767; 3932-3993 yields 1.30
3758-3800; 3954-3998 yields 1.20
